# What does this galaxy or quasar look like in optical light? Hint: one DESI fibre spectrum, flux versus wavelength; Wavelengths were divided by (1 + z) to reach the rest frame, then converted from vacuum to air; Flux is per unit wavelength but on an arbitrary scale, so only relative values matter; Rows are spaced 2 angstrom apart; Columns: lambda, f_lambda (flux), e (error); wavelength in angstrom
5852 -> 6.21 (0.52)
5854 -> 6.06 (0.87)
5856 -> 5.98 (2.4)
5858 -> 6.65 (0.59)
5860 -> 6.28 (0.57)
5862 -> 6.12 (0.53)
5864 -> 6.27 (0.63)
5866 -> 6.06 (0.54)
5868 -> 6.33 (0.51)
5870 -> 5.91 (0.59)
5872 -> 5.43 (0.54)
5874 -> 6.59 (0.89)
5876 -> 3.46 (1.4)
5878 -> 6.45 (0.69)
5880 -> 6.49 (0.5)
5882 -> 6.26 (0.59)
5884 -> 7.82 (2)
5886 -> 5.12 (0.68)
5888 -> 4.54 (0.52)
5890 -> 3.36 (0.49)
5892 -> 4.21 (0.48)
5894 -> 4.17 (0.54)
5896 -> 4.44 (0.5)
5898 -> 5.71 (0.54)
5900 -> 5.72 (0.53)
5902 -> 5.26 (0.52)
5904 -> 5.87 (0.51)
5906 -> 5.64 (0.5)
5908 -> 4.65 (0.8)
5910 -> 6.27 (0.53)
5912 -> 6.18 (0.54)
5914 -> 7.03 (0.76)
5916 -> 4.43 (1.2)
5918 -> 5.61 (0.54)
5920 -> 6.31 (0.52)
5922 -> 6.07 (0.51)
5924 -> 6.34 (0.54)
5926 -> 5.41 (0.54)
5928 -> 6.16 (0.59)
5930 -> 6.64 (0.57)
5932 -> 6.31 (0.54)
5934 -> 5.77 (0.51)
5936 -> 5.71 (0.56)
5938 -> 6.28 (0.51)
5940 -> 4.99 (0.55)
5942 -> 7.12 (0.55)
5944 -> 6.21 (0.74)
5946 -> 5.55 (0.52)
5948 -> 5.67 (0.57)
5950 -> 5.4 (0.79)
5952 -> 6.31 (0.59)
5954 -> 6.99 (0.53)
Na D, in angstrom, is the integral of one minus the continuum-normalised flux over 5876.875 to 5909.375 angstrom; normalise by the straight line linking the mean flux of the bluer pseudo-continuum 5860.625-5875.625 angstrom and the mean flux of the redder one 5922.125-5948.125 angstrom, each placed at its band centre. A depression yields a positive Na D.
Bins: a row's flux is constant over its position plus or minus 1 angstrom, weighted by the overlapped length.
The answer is 3.5 angstrom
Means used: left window 6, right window 6.03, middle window 5.36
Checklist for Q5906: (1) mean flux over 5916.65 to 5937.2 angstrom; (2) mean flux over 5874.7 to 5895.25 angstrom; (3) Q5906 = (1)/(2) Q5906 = 1.16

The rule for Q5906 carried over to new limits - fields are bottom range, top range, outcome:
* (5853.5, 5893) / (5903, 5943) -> 1.03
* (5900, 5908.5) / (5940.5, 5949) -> 1.12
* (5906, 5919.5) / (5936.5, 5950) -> 1.04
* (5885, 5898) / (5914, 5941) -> 1.33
